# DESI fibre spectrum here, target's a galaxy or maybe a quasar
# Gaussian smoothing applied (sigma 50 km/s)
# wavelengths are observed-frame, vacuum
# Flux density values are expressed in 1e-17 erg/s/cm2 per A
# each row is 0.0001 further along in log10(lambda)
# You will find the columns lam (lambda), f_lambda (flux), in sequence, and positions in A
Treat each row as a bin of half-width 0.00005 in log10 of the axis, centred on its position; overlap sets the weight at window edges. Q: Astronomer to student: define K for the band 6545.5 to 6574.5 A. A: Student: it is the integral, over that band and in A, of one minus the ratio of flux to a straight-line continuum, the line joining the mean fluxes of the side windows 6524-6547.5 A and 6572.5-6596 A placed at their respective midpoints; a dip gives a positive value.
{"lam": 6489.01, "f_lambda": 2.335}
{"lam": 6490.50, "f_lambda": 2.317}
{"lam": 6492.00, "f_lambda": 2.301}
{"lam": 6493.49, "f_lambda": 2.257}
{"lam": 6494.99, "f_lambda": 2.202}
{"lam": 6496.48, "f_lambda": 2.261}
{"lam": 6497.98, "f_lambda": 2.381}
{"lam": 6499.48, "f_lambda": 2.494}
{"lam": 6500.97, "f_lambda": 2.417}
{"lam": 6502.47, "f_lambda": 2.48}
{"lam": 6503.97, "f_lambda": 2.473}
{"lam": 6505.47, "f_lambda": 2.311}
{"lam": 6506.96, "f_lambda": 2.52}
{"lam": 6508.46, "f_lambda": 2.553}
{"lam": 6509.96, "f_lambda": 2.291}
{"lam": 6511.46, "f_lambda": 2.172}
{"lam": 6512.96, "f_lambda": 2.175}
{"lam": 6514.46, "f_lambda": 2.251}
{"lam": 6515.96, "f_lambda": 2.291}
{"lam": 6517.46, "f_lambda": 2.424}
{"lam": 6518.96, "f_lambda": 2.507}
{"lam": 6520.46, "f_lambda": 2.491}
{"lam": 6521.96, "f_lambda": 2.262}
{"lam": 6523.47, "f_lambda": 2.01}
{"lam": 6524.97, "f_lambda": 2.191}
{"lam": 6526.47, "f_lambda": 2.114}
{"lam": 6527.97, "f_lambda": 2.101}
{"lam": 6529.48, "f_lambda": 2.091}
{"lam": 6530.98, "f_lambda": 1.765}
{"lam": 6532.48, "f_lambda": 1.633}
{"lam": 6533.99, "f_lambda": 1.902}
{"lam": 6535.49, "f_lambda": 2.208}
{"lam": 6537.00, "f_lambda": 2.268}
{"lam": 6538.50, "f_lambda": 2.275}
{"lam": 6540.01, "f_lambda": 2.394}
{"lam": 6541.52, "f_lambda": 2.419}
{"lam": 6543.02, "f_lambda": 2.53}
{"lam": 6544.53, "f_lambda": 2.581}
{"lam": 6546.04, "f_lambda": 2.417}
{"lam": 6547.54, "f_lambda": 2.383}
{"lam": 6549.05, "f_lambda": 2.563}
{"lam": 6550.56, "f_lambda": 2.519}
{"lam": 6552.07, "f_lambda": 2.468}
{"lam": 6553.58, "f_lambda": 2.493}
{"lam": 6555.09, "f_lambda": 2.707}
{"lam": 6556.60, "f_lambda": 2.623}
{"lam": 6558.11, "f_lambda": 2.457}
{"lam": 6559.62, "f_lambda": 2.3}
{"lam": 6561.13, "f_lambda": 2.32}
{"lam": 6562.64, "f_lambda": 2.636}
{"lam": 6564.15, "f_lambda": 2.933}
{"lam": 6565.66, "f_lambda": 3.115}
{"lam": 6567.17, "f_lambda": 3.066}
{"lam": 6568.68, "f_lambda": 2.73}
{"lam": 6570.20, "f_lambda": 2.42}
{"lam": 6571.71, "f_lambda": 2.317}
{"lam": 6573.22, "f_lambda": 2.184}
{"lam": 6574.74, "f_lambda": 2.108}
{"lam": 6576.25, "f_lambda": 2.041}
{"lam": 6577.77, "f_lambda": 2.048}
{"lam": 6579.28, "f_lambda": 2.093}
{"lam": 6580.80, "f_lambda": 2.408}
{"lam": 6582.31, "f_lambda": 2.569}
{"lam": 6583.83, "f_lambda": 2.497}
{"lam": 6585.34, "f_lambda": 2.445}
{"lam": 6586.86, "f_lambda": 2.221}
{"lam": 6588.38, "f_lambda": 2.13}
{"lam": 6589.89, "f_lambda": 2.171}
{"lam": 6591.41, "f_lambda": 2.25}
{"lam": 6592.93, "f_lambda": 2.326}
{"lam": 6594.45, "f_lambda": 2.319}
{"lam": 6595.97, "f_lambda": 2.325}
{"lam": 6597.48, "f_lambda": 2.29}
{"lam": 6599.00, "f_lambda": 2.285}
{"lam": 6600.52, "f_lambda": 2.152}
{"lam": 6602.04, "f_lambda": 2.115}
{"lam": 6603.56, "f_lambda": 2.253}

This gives -4.3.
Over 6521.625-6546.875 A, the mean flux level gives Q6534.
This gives 2.19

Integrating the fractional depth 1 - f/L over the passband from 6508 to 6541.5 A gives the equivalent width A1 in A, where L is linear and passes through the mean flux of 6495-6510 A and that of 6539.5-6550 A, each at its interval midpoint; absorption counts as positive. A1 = 3.3 A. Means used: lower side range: 2.41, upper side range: 2.47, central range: 2.2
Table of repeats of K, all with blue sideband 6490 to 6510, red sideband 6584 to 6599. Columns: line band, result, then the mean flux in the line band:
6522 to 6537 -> 2.1 A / 2.03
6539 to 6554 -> -0.9 A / 2.47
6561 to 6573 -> -2.0 A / 2.69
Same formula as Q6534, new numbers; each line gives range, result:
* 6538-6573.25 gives 2.54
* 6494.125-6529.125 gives 2.32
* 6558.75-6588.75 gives 2.43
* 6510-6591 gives 2.35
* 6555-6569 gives 2.69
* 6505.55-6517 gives 2.32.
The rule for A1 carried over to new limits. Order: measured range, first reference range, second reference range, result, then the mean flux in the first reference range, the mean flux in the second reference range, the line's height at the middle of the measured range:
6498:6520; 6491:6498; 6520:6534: -2.1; 2.27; 2.05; 2.17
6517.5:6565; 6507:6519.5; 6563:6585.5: 1.1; 2.34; 2.47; 2.4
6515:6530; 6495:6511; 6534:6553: 0.9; 2.4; 2.4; 2.4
